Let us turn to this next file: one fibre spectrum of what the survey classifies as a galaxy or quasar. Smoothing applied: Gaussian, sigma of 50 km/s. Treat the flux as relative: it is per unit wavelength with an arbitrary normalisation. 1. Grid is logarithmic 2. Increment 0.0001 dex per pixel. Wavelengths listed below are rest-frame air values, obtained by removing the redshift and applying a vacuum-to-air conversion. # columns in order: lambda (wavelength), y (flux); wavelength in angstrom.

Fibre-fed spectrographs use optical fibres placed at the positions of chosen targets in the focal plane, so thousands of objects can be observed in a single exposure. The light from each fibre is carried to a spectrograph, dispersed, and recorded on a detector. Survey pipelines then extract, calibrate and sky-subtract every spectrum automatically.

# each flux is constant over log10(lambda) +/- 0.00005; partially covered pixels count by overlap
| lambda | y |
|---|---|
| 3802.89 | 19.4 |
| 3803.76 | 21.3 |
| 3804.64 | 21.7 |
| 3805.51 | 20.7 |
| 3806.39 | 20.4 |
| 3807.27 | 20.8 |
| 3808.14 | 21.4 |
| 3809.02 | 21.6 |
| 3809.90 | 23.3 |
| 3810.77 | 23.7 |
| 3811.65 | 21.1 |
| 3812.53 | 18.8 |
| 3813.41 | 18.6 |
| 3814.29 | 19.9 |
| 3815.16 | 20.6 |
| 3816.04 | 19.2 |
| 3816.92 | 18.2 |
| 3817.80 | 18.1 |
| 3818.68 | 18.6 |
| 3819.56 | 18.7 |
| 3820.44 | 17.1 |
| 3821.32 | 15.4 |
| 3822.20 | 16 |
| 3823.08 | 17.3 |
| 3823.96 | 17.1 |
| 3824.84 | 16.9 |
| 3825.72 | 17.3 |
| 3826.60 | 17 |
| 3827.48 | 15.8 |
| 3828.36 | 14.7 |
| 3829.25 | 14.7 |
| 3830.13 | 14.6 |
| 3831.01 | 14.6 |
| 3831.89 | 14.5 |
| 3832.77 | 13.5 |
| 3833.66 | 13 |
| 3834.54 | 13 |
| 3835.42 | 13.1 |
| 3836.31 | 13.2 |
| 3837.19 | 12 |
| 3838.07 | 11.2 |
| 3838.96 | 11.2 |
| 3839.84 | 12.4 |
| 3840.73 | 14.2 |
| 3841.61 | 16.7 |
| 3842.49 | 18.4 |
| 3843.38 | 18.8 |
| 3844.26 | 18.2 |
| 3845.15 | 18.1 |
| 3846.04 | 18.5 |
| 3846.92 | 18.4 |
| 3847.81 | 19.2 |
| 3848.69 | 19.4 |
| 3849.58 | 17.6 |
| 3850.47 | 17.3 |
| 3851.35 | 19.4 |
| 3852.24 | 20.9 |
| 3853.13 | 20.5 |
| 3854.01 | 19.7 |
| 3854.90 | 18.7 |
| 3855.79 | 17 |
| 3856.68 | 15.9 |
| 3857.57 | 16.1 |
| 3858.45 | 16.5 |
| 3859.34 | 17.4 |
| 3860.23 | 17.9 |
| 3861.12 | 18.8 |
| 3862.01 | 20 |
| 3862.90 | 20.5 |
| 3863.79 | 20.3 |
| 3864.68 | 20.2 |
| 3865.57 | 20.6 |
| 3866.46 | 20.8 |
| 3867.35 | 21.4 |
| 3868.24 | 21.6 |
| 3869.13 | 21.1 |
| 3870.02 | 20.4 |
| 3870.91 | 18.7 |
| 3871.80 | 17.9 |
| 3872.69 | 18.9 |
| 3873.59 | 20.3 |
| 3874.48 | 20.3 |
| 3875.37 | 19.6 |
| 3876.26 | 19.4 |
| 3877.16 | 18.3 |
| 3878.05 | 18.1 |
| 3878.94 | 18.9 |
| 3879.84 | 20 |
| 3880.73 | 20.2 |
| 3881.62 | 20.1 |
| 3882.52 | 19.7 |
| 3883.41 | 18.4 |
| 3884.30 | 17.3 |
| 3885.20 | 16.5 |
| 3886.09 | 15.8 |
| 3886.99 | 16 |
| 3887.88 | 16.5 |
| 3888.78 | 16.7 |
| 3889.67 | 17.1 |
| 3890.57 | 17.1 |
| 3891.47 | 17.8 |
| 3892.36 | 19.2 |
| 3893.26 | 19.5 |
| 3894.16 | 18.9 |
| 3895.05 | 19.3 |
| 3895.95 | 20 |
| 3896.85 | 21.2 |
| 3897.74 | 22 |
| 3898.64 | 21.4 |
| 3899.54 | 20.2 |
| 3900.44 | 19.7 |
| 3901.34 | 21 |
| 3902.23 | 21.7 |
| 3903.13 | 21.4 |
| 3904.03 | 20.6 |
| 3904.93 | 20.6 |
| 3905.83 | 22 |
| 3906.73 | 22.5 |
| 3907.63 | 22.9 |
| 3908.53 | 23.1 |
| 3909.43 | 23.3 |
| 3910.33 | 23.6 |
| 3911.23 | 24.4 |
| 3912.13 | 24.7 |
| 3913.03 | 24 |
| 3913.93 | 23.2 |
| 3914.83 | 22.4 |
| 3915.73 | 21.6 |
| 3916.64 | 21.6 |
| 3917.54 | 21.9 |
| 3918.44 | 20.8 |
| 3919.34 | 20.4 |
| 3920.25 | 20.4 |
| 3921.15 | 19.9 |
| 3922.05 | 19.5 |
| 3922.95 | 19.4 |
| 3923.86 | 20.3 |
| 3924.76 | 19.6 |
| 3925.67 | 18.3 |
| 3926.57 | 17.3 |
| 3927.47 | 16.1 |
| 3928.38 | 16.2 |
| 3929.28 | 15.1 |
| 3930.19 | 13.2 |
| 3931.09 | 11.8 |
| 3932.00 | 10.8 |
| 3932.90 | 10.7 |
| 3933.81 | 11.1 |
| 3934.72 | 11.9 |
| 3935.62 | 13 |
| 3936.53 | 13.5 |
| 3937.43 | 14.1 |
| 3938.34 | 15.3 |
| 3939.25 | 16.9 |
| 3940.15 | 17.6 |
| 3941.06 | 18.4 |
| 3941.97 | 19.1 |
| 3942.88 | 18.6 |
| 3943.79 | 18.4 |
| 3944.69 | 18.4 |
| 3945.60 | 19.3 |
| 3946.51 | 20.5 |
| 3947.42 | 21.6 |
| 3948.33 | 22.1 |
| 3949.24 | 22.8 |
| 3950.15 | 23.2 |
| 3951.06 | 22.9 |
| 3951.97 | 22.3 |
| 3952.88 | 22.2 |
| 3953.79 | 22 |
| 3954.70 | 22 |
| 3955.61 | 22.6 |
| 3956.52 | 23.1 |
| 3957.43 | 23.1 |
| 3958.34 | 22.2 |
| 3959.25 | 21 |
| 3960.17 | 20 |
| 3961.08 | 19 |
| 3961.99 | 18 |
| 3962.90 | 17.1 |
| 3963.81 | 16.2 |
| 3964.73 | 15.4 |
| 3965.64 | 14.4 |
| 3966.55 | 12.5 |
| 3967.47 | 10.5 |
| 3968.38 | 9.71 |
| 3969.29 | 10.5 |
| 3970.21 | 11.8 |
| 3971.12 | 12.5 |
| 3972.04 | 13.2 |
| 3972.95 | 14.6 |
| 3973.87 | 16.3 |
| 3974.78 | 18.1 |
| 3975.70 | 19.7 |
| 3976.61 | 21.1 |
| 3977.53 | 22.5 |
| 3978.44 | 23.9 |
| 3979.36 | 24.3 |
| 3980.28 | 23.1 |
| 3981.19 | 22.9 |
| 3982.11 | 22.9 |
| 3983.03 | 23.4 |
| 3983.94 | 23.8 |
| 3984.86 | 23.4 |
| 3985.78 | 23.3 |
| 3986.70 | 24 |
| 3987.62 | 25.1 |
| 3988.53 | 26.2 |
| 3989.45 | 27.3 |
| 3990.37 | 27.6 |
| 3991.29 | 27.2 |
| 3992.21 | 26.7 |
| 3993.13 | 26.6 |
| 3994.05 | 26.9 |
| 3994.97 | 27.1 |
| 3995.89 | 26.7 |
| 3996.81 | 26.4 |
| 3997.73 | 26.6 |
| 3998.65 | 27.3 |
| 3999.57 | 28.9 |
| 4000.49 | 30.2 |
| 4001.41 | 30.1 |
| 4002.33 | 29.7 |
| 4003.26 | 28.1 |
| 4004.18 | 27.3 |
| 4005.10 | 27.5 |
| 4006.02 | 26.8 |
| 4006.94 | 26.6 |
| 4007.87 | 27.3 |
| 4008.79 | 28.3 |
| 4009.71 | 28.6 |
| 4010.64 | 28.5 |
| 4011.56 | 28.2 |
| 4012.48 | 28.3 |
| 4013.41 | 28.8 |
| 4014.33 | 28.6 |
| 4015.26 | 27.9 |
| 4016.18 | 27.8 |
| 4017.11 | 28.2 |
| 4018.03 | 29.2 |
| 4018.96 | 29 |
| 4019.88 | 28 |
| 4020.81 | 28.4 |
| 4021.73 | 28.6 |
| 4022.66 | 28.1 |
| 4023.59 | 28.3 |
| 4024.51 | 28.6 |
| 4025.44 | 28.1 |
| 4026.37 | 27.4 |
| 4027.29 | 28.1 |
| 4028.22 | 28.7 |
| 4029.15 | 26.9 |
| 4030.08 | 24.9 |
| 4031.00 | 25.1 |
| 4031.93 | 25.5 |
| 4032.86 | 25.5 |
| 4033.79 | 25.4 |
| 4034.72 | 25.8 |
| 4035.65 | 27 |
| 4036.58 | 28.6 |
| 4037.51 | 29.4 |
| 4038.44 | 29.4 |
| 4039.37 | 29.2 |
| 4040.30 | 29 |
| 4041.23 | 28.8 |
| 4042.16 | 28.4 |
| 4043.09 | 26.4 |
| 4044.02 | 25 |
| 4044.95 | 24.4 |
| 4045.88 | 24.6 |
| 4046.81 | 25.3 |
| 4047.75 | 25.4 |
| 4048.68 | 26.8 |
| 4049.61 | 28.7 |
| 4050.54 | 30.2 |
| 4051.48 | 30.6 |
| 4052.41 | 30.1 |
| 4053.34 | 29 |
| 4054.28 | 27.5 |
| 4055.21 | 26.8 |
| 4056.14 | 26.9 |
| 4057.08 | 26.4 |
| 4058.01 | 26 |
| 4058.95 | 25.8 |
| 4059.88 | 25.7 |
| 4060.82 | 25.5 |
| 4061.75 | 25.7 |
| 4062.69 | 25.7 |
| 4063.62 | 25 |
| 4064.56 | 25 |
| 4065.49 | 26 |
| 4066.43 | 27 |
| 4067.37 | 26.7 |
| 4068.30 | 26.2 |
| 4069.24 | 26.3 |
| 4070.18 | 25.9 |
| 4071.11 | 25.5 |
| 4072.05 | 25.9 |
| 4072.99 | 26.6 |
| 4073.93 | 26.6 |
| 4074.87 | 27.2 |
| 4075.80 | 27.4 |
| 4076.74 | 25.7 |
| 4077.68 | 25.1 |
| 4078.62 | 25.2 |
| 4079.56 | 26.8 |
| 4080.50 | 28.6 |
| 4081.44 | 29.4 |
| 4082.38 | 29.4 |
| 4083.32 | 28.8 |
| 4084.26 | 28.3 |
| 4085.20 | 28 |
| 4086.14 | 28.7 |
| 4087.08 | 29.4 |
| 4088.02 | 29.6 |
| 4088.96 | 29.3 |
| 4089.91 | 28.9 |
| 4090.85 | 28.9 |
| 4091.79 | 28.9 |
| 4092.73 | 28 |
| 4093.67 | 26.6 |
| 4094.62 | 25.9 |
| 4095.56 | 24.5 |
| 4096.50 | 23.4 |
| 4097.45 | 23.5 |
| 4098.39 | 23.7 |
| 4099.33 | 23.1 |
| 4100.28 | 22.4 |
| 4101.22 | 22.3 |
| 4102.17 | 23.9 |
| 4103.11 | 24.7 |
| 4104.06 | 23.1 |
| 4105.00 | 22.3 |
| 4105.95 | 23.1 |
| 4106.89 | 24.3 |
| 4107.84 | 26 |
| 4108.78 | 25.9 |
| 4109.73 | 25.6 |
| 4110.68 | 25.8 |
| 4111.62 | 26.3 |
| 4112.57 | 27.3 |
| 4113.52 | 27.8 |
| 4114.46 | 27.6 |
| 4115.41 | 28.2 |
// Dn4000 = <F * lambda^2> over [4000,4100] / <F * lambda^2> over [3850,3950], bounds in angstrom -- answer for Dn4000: 1.54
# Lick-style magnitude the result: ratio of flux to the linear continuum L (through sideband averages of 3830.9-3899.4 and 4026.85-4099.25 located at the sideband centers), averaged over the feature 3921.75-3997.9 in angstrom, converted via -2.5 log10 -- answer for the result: 0.15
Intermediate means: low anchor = 18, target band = 19.5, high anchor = 26.9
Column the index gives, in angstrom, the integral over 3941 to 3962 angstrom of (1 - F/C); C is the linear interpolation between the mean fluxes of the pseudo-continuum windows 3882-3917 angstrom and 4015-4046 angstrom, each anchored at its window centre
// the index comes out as 1.9 angstrom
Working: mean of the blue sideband 20.4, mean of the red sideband 27.5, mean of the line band 21.1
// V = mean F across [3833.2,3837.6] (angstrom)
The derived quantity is 12.9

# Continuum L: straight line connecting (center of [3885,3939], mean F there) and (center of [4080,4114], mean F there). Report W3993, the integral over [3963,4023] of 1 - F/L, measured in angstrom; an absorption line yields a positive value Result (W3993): -4.7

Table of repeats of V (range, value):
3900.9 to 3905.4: 21.1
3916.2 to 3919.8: 21.2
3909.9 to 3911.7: 24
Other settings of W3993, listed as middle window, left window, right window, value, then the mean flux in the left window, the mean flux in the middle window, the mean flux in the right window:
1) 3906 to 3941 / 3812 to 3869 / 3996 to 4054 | 5.40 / 17.3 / 18.5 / 27.8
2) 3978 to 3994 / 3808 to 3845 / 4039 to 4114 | -1.32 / 16.7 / 24.9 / 26.5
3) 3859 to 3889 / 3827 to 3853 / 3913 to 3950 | -4.54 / 15.8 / 19.1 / 17.9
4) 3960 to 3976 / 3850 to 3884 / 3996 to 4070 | 6.19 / 19.3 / 14.8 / 27.4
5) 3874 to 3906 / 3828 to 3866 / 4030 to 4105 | -0.88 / 16.8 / 19.2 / 26.6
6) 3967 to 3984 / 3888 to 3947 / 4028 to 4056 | 3.63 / 18.9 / 18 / 27.3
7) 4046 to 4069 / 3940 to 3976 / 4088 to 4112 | -3.57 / 18.3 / 26.8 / 25.3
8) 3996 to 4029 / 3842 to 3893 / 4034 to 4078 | -4.20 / 18.7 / 28.2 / 26.9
